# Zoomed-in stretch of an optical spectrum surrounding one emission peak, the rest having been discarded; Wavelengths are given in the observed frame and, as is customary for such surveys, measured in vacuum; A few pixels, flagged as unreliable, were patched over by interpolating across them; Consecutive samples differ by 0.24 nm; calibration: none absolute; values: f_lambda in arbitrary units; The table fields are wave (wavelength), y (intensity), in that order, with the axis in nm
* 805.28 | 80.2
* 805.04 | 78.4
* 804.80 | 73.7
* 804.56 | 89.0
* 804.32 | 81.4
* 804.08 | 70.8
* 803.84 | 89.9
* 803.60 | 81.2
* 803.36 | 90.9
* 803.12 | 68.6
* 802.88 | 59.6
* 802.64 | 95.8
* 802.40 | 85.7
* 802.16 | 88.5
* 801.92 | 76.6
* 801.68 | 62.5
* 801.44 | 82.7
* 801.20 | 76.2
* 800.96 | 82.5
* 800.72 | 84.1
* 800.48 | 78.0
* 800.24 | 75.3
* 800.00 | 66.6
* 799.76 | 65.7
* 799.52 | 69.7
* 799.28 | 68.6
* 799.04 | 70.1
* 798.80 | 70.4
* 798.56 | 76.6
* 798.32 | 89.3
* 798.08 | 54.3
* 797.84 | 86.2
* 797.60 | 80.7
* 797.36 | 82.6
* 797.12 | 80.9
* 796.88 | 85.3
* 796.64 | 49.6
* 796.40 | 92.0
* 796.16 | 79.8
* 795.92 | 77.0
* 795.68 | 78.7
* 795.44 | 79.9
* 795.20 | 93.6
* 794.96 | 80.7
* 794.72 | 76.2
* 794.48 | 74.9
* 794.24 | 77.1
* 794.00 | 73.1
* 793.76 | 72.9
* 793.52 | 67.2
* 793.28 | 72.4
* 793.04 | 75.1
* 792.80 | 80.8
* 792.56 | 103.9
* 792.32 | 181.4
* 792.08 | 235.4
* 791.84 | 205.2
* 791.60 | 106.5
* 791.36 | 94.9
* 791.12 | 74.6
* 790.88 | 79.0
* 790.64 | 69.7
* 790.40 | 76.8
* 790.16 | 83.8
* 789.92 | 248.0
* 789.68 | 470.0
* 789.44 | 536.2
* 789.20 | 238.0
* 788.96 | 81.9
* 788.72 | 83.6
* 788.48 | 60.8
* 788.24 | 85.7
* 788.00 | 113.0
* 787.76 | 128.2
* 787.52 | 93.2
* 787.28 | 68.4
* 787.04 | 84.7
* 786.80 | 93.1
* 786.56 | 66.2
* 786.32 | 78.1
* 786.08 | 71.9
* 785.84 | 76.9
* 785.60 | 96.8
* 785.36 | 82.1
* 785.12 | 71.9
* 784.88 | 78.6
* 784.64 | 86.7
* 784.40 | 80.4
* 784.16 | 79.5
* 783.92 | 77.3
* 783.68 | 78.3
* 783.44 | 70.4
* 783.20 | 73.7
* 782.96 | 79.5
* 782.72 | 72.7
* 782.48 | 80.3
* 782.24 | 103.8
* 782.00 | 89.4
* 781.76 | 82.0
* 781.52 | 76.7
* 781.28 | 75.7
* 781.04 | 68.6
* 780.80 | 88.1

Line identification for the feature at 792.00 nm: [N II] 6583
